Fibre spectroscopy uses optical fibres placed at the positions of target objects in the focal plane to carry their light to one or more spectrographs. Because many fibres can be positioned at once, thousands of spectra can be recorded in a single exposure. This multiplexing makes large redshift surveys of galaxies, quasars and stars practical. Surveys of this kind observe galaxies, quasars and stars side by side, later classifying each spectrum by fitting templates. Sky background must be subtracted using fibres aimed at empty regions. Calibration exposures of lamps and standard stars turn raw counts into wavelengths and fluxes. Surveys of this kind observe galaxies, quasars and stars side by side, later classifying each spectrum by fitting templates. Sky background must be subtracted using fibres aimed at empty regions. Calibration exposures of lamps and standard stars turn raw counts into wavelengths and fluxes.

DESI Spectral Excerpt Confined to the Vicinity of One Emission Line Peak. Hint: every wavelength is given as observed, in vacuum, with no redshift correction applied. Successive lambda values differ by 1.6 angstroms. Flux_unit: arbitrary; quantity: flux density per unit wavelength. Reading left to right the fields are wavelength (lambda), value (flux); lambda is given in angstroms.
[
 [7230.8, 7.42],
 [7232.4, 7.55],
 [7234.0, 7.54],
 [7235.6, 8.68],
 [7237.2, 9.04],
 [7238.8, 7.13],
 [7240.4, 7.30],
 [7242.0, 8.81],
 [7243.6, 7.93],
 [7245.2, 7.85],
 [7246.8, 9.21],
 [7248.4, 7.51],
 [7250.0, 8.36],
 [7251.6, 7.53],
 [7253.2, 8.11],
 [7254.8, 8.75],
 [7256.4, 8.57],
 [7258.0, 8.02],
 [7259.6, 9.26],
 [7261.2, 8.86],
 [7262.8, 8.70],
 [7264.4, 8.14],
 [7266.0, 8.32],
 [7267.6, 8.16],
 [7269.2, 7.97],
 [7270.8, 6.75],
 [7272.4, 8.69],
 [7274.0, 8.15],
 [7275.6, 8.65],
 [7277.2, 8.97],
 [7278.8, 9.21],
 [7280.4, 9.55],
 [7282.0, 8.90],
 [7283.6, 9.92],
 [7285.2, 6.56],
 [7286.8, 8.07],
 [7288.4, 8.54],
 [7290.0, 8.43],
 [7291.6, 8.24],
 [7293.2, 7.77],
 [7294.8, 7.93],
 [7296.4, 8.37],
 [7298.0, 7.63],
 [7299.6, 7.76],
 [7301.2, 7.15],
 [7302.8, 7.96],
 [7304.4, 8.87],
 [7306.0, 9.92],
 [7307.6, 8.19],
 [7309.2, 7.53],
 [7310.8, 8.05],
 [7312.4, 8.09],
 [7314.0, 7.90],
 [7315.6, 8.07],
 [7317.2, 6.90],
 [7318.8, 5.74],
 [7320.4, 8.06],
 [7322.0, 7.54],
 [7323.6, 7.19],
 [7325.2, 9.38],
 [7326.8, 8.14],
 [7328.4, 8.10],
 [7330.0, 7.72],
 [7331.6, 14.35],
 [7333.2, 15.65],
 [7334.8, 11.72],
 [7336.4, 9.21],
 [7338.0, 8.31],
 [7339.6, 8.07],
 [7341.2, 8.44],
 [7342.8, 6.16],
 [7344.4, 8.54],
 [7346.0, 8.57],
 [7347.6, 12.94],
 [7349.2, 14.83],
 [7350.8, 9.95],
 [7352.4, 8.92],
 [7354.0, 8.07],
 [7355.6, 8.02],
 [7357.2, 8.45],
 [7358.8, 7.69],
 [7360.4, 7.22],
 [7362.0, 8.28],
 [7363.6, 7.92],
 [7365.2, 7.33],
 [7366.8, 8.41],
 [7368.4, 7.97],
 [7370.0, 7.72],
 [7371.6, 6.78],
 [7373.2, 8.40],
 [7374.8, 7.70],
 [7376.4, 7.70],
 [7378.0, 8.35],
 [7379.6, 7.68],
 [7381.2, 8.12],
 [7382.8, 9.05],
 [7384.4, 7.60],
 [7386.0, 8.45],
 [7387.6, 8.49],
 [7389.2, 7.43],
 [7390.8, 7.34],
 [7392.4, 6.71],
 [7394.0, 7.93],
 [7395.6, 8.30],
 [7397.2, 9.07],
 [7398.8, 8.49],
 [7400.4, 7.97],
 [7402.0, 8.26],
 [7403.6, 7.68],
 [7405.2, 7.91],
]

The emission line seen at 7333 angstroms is [S II] 6716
